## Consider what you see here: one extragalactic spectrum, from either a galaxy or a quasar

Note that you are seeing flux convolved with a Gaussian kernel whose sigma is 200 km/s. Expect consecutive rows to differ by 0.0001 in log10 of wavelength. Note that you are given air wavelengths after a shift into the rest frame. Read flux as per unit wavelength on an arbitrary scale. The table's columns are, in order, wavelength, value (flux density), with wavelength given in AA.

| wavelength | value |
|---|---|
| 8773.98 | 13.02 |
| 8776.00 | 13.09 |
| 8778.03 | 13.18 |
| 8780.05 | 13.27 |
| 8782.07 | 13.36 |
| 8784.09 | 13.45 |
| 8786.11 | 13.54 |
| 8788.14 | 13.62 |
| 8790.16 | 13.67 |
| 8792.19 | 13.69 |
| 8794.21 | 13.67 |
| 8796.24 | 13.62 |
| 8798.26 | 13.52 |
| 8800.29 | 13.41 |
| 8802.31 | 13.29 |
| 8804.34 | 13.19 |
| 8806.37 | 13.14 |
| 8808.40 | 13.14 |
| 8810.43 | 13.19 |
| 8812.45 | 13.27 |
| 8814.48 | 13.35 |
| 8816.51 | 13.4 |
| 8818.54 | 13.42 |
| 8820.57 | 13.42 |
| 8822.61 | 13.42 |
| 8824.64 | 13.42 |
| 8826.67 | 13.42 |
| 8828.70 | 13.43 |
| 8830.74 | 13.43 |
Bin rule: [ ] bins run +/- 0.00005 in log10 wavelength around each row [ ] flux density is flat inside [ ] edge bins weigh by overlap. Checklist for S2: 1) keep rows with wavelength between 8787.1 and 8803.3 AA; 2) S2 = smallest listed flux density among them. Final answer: 13.29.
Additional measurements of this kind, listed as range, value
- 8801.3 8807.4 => 13.14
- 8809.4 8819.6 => 13.19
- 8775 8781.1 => 13.09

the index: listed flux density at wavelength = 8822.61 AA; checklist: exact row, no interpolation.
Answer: 13.42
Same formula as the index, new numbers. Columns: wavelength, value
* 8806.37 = 13.14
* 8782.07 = 13.36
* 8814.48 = 13.35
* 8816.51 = 13.4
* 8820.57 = 13.42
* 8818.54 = 13.42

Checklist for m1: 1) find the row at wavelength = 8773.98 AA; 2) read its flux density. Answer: 13.02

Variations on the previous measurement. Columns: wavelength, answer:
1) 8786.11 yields 13.54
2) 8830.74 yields 13.43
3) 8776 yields 13.09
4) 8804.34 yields 13.19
